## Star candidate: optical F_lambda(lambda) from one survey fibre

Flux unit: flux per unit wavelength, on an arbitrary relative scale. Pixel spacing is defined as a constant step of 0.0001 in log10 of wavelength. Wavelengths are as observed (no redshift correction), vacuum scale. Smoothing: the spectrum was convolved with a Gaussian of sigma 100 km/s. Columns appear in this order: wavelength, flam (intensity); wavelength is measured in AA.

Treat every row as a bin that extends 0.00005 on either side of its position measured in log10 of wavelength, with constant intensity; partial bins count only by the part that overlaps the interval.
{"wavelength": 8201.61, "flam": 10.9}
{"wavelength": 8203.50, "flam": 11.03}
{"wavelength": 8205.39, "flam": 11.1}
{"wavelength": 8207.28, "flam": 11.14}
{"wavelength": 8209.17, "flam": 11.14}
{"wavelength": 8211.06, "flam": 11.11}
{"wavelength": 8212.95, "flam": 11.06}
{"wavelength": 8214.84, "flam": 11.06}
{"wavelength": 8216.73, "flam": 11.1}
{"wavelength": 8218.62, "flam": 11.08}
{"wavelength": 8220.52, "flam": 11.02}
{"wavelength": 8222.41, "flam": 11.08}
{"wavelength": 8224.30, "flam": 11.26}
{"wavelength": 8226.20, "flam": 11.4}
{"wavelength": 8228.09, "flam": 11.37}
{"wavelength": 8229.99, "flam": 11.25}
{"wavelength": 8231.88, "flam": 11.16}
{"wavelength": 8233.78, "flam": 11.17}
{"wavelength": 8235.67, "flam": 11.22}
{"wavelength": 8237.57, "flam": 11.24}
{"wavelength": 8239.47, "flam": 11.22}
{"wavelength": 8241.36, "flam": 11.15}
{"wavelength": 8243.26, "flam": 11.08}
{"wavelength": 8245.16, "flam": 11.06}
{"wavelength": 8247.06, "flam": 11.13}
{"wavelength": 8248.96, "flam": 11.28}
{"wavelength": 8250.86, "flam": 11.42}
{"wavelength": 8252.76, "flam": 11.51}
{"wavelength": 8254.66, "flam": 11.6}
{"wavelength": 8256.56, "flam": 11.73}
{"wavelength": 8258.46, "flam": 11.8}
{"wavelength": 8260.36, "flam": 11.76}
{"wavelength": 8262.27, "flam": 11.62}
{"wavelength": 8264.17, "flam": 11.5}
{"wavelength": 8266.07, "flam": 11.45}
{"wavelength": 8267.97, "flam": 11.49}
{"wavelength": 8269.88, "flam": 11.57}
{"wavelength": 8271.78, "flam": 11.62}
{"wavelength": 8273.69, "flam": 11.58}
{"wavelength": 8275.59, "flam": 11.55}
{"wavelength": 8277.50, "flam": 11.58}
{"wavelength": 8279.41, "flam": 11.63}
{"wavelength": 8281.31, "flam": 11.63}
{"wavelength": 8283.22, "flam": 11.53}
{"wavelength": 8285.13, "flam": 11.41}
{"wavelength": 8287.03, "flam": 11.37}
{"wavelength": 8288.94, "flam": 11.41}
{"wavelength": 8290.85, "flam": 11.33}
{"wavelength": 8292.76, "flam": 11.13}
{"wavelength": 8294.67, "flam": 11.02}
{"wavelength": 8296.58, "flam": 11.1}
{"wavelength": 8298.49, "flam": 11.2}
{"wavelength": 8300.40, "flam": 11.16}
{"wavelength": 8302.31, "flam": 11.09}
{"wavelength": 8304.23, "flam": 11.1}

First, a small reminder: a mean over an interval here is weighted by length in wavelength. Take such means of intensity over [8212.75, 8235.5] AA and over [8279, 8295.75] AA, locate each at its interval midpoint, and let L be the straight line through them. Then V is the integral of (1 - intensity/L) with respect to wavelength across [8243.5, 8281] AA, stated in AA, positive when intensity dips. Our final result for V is -0.72 AA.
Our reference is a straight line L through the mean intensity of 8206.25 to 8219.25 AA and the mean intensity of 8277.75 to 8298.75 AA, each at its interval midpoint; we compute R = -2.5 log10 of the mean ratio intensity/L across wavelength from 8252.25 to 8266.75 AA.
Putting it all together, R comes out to -0.04 mag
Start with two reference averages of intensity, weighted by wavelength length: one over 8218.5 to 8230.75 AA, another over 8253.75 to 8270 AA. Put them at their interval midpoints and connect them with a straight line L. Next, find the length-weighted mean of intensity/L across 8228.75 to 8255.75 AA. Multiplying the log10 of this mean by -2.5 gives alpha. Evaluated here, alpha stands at 0.01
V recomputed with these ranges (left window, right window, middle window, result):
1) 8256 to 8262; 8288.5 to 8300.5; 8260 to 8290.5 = -0.1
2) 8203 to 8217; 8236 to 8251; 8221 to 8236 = -0.1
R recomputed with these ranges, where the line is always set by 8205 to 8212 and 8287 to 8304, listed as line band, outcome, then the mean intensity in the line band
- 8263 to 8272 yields -0.035 mag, 11.5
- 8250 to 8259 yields -0.043 mag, 11.6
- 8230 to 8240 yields -0.006 mag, 11.2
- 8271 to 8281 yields -0.040 mag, 11.6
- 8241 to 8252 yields -0.004 mag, 11.2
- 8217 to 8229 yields -0.006 mag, 11.2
